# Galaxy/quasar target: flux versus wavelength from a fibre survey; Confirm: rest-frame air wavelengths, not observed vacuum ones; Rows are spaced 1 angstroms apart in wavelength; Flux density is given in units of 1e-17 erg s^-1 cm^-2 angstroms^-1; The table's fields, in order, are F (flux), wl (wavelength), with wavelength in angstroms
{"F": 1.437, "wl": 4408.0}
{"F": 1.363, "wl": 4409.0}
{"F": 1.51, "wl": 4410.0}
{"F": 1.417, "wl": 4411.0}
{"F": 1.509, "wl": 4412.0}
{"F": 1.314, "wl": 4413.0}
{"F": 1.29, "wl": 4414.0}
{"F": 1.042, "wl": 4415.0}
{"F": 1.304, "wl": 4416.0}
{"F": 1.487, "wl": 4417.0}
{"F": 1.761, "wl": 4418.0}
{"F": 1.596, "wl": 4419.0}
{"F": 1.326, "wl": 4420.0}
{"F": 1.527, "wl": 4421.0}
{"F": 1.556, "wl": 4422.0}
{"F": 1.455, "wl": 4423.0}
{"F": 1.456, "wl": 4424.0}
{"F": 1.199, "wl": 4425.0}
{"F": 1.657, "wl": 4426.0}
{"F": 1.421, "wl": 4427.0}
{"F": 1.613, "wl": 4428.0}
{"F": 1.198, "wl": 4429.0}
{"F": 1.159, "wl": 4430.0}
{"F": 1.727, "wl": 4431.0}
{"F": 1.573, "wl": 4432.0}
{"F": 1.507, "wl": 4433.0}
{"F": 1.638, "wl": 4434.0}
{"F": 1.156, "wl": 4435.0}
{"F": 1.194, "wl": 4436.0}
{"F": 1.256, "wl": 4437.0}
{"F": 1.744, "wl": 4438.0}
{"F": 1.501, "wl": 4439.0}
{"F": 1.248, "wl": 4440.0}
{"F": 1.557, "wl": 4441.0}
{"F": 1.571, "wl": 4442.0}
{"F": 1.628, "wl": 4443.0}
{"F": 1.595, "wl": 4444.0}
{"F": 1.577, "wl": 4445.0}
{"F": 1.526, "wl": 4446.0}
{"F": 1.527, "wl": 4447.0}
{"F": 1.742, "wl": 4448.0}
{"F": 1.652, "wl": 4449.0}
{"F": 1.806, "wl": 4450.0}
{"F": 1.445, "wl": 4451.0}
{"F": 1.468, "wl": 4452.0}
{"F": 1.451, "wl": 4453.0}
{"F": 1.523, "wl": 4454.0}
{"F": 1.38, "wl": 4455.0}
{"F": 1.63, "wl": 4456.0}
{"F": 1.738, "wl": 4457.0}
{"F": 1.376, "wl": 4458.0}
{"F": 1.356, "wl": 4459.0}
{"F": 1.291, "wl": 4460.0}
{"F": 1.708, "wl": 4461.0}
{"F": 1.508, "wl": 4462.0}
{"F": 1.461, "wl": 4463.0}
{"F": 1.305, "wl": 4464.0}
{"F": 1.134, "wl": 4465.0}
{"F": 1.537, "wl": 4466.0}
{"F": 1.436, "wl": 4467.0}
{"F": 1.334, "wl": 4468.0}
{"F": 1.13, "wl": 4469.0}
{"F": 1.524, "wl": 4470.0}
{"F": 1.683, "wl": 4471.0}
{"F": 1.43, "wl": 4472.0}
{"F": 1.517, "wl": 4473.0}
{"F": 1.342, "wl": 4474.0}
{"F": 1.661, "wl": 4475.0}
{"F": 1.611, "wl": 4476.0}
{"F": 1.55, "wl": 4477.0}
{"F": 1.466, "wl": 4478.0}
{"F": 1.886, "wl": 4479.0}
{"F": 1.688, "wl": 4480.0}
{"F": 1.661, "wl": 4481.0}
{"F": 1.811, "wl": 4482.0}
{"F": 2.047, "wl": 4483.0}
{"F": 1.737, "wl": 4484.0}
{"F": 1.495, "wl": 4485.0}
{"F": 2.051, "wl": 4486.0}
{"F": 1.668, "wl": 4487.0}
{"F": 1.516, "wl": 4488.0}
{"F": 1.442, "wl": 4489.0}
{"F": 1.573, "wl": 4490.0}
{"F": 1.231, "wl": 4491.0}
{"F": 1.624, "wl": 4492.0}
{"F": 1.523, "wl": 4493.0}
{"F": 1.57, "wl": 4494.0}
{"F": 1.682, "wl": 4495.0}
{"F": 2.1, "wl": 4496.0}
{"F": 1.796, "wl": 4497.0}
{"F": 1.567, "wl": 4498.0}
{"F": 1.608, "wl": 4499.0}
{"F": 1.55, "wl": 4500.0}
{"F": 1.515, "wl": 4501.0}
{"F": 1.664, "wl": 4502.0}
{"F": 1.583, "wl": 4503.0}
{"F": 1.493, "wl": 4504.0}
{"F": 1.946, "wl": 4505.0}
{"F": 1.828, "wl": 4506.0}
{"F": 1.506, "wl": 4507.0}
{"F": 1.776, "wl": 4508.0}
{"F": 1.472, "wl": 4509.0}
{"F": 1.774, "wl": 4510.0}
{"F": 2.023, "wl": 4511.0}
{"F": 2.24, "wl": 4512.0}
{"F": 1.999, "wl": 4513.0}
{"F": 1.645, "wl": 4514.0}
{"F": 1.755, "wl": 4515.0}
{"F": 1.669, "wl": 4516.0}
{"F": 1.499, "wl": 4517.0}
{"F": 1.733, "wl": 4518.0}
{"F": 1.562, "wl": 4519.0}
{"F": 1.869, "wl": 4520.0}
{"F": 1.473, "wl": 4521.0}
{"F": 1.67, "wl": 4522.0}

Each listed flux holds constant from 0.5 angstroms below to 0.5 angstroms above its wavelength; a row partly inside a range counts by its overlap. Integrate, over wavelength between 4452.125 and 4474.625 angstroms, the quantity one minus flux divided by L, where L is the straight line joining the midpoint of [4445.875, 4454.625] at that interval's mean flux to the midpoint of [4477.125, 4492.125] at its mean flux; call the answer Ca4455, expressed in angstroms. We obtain 2.2 angstroms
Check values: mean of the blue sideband 1.57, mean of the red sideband 1.66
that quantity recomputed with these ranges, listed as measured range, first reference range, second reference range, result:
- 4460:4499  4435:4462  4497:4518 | 1.0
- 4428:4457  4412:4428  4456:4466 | -1.3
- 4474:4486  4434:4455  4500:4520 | -0.5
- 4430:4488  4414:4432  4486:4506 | -0.1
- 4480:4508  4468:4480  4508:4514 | 0.8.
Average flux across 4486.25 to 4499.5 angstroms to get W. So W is 1.62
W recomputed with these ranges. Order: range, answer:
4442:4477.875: 1.5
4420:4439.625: 1.44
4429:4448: 1.48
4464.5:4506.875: 1.6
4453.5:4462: 1.5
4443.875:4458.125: 1.57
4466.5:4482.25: 1.54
